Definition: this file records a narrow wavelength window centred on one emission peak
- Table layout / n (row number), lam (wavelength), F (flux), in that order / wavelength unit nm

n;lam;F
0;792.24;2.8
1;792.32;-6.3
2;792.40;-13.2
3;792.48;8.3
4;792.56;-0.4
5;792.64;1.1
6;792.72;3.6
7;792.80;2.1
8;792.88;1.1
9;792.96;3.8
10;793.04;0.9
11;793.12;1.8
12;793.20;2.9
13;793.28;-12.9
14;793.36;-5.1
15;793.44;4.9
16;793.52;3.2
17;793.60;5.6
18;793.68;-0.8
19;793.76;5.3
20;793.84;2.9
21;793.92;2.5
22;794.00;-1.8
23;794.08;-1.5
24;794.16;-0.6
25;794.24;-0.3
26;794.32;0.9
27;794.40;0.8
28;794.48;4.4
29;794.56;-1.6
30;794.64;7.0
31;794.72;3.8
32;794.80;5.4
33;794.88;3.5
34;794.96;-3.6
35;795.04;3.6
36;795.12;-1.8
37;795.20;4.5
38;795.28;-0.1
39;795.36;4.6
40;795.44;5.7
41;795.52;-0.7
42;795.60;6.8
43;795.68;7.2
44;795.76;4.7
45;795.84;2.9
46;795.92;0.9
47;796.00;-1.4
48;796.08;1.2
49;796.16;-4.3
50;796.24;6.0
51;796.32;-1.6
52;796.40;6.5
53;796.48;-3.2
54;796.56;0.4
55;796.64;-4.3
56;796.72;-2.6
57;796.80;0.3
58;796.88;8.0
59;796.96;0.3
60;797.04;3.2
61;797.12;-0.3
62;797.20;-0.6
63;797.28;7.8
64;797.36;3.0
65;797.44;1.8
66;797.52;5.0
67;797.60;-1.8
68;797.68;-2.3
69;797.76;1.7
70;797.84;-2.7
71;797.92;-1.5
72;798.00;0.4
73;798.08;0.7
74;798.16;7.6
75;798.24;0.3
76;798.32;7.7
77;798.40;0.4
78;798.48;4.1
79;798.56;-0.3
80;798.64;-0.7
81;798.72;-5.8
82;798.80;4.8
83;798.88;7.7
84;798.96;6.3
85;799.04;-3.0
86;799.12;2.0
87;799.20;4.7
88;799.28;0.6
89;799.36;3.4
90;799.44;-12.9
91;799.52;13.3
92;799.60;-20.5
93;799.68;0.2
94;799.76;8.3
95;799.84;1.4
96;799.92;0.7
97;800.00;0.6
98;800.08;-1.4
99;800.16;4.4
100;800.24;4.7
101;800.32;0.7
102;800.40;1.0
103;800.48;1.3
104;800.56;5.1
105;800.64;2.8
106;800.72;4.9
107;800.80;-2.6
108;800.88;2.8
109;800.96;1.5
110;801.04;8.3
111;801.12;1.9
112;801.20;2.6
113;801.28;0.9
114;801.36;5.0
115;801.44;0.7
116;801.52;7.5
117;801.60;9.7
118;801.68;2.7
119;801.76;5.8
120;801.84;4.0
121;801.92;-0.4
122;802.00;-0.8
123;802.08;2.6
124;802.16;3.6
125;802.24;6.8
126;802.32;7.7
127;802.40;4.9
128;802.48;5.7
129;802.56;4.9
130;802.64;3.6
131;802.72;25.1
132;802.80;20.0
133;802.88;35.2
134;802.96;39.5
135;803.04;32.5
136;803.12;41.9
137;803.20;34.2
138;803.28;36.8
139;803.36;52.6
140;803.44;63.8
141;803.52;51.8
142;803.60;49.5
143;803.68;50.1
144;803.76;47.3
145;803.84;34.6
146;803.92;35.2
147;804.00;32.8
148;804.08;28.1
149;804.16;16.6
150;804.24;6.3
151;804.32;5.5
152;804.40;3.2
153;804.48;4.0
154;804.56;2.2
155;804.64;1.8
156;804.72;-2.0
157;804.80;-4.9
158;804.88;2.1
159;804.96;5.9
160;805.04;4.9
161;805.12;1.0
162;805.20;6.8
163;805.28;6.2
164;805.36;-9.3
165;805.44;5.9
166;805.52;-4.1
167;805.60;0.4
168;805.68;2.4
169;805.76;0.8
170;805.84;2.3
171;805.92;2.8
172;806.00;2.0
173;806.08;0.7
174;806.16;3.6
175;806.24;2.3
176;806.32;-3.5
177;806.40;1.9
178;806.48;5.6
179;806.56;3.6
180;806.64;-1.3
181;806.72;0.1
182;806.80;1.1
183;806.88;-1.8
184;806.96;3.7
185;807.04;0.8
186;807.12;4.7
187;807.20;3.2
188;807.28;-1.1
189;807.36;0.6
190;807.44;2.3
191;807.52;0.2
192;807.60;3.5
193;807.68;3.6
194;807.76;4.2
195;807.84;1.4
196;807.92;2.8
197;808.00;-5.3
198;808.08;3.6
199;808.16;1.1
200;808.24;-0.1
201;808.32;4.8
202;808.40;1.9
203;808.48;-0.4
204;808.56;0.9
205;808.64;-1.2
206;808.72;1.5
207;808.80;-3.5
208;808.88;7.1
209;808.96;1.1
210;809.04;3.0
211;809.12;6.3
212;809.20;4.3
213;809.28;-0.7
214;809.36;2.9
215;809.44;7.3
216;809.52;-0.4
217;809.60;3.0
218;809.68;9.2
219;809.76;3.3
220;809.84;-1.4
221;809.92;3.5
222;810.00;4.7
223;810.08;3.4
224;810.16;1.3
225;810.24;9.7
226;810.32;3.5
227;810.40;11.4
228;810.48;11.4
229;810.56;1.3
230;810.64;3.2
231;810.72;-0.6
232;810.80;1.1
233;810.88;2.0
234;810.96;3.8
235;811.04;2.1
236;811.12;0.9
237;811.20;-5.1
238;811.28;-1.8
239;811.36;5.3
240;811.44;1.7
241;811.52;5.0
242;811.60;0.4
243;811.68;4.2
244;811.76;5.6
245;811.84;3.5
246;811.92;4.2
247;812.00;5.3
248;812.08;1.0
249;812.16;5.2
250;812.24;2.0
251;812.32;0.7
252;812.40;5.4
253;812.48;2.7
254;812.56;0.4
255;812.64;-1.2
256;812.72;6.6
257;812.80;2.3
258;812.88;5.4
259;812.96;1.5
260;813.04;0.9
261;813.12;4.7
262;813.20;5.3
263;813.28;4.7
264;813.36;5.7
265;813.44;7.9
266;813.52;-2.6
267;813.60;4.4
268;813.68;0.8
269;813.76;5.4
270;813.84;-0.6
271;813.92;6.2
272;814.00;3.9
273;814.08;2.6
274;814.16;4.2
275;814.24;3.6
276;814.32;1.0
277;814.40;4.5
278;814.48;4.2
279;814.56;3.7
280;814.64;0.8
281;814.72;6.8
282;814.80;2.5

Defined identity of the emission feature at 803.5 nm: [O II] 3727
